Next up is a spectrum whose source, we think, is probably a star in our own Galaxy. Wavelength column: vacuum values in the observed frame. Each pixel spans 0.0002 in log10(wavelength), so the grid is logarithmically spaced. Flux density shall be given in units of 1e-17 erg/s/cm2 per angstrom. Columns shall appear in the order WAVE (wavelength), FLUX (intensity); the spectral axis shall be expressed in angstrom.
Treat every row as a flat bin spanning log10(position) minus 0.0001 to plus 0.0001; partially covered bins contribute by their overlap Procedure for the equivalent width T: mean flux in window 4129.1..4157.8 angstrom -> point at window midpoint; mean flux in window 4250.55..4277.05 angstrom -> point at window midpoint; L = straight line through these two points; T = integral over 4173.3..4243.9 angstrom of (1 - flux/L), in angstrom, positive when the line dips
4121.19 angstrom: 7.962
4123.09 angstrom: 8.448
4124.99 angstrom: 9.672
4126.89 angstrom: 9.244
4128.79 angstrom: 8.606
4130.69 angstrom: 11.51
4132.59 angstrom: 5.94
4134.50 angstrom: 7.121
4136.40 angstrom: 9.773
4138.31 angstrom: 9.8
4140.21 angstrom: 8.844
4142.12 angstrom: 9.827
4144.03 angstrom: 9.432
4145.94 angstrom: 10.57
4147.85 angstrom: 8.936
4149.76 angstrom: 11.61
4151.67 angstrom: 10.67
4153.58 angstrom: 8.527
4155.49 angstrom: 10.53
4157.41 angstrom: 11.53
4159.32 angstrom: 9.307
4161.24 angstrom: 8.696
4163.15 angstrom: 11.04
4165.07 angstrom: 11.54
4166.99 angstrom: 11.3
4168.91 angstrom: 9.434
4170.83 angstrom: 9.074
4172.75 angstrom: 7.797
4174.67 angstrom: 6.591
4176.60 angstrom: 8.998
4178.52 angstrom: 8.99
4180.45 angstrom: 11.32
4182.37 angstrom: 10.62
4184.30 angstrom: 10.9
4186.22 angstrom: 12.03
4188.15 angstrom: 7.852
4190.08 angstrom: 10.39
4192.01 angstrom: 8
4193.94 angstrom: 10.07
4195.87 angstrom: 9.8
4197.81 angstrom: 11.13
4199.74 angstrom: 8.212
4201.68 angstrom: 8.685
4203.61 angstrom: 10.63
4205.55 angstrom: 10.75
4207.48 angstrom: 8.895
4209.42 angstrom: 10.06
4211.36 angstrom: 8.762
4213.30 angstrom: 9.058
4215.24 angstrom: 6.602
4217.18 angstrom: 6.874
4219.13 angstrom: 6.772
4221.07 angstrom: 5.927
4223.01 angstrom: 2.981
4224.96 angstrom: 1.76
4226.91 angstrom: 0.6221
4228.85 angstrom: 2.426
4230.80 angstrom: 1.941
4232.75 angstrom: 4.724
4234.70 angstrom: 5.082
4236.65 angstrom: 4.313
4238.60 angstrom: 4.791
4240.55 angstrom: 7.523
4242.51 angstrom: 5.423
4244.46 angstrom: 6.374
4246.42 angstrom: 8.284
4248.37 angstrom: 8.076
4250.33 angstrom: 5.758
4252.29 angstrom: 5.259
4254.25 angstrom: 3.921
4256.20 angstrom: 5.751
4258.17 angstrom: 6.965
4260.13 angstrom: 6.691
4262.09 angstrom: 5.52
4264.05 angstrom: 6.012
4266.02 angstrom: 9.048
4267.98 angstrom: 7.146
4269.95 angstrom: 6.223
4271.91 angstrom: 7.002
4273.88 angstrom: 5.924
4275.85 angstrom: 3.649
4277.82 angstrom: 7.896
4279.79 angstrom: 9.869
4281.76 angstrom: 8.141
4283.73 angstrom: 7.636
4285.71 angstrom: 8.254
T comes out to 3.1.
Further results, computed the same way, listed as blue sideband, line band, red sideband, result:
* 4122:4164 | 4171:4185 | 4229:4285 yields -1.30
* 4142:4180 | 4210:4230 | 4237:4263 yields 5.96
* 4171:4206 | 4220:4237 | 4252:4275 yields 9.83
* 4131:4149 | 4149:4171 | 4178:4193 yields -1.92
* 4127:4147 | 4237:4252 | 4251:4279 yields 0.55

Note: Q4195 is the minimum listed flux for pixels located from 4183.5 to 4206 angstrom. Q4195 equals 7.852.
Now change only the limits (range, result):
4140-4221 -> 6.591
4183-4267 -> 0.6221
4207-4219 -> 6.602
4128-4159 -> 5.94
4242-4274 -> 3.921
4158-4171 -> 8.696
